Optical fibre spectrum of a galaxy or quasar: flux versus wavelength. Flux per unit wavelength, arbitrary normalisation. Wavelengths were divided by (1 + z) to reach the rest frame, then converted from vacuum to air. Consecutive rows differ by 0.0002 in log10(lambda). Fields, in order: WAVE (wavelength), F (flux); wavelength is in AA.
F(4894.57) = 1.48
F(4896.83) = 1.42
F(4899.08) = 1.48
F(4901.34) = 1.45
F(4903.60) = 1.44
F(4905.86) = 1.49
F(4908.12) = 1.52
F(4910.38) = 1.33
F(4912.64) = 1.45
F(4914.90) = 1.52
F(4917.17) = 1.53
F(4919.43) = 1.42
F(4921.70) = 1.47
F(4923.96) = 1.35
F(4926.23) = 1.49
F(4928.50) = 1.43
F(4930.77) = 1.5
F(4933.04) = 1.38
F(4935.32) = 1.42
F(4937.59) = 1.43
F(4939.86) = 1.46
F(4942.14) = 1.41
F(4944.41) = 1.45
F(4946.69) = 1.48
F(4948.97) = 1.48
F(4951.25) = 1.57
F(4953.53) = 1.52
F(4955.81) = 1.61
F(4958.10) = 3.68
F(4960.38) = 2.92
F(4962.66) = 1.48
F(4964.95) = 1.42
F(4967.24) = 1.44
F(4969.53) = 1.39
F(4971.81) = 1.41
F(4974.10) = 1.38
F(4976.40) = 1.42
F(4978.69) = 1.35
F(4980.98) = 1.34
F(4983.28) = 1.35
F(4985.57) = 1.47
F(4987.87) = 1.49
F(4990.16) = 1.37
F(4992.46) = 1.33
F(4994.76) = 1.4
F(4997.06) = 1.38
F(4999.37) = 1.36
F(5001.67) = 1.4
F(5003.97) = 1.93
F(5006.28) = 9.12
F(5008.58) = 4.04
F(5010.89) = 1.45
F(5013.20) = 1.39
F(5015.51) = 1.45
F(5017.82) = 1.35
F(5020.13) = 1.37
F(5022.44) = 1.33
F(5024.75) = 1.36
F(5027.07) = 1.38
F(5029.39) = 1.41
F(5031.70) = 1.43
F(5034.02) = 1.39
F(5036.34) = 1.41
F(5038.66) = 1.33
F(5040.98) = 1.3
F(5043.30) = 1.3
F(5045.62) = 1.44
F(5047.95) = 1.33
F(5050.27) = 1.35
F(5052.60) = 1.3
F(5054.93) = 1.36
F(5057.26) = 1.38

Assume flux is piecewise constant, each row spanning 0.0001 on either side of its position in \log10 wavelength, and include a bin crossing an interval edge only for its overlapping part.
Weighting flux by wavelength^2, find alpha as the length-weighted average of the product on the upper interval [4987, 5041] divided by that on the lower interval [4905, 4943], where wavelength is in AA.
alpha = 1.33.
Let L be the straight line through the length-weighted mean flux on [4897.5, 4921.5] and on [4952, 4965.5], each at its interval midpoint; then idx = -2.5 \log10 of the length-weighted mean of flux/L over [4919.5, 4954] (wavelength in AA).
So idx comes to 0.24 mag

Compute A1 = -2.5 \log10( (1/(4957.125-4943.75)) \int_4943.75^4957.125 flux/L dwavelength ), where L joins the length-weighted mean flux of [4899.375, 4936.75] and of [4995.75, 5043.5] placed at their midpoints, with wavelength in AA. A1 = 0.03 mag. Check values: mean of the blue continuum 1.45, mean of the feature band 1.55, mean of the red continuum 1.91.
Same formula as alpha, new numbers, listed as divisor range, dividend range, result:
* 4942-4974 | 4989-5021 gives 1.28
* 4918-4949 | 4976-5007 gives 1.35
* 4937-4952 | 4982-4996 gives 0.97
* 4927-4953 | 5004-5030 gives 1.65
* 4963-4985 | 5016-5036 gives 1.01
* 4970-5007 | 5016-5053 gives 0.76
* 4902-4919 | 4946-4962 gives 1.41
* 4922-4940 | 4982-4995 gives 1.00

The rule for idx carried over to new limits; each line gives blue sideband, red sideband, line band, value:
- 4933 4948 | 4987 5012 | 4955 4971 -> -0.12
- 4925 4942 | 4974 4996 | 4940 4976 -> -0.20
